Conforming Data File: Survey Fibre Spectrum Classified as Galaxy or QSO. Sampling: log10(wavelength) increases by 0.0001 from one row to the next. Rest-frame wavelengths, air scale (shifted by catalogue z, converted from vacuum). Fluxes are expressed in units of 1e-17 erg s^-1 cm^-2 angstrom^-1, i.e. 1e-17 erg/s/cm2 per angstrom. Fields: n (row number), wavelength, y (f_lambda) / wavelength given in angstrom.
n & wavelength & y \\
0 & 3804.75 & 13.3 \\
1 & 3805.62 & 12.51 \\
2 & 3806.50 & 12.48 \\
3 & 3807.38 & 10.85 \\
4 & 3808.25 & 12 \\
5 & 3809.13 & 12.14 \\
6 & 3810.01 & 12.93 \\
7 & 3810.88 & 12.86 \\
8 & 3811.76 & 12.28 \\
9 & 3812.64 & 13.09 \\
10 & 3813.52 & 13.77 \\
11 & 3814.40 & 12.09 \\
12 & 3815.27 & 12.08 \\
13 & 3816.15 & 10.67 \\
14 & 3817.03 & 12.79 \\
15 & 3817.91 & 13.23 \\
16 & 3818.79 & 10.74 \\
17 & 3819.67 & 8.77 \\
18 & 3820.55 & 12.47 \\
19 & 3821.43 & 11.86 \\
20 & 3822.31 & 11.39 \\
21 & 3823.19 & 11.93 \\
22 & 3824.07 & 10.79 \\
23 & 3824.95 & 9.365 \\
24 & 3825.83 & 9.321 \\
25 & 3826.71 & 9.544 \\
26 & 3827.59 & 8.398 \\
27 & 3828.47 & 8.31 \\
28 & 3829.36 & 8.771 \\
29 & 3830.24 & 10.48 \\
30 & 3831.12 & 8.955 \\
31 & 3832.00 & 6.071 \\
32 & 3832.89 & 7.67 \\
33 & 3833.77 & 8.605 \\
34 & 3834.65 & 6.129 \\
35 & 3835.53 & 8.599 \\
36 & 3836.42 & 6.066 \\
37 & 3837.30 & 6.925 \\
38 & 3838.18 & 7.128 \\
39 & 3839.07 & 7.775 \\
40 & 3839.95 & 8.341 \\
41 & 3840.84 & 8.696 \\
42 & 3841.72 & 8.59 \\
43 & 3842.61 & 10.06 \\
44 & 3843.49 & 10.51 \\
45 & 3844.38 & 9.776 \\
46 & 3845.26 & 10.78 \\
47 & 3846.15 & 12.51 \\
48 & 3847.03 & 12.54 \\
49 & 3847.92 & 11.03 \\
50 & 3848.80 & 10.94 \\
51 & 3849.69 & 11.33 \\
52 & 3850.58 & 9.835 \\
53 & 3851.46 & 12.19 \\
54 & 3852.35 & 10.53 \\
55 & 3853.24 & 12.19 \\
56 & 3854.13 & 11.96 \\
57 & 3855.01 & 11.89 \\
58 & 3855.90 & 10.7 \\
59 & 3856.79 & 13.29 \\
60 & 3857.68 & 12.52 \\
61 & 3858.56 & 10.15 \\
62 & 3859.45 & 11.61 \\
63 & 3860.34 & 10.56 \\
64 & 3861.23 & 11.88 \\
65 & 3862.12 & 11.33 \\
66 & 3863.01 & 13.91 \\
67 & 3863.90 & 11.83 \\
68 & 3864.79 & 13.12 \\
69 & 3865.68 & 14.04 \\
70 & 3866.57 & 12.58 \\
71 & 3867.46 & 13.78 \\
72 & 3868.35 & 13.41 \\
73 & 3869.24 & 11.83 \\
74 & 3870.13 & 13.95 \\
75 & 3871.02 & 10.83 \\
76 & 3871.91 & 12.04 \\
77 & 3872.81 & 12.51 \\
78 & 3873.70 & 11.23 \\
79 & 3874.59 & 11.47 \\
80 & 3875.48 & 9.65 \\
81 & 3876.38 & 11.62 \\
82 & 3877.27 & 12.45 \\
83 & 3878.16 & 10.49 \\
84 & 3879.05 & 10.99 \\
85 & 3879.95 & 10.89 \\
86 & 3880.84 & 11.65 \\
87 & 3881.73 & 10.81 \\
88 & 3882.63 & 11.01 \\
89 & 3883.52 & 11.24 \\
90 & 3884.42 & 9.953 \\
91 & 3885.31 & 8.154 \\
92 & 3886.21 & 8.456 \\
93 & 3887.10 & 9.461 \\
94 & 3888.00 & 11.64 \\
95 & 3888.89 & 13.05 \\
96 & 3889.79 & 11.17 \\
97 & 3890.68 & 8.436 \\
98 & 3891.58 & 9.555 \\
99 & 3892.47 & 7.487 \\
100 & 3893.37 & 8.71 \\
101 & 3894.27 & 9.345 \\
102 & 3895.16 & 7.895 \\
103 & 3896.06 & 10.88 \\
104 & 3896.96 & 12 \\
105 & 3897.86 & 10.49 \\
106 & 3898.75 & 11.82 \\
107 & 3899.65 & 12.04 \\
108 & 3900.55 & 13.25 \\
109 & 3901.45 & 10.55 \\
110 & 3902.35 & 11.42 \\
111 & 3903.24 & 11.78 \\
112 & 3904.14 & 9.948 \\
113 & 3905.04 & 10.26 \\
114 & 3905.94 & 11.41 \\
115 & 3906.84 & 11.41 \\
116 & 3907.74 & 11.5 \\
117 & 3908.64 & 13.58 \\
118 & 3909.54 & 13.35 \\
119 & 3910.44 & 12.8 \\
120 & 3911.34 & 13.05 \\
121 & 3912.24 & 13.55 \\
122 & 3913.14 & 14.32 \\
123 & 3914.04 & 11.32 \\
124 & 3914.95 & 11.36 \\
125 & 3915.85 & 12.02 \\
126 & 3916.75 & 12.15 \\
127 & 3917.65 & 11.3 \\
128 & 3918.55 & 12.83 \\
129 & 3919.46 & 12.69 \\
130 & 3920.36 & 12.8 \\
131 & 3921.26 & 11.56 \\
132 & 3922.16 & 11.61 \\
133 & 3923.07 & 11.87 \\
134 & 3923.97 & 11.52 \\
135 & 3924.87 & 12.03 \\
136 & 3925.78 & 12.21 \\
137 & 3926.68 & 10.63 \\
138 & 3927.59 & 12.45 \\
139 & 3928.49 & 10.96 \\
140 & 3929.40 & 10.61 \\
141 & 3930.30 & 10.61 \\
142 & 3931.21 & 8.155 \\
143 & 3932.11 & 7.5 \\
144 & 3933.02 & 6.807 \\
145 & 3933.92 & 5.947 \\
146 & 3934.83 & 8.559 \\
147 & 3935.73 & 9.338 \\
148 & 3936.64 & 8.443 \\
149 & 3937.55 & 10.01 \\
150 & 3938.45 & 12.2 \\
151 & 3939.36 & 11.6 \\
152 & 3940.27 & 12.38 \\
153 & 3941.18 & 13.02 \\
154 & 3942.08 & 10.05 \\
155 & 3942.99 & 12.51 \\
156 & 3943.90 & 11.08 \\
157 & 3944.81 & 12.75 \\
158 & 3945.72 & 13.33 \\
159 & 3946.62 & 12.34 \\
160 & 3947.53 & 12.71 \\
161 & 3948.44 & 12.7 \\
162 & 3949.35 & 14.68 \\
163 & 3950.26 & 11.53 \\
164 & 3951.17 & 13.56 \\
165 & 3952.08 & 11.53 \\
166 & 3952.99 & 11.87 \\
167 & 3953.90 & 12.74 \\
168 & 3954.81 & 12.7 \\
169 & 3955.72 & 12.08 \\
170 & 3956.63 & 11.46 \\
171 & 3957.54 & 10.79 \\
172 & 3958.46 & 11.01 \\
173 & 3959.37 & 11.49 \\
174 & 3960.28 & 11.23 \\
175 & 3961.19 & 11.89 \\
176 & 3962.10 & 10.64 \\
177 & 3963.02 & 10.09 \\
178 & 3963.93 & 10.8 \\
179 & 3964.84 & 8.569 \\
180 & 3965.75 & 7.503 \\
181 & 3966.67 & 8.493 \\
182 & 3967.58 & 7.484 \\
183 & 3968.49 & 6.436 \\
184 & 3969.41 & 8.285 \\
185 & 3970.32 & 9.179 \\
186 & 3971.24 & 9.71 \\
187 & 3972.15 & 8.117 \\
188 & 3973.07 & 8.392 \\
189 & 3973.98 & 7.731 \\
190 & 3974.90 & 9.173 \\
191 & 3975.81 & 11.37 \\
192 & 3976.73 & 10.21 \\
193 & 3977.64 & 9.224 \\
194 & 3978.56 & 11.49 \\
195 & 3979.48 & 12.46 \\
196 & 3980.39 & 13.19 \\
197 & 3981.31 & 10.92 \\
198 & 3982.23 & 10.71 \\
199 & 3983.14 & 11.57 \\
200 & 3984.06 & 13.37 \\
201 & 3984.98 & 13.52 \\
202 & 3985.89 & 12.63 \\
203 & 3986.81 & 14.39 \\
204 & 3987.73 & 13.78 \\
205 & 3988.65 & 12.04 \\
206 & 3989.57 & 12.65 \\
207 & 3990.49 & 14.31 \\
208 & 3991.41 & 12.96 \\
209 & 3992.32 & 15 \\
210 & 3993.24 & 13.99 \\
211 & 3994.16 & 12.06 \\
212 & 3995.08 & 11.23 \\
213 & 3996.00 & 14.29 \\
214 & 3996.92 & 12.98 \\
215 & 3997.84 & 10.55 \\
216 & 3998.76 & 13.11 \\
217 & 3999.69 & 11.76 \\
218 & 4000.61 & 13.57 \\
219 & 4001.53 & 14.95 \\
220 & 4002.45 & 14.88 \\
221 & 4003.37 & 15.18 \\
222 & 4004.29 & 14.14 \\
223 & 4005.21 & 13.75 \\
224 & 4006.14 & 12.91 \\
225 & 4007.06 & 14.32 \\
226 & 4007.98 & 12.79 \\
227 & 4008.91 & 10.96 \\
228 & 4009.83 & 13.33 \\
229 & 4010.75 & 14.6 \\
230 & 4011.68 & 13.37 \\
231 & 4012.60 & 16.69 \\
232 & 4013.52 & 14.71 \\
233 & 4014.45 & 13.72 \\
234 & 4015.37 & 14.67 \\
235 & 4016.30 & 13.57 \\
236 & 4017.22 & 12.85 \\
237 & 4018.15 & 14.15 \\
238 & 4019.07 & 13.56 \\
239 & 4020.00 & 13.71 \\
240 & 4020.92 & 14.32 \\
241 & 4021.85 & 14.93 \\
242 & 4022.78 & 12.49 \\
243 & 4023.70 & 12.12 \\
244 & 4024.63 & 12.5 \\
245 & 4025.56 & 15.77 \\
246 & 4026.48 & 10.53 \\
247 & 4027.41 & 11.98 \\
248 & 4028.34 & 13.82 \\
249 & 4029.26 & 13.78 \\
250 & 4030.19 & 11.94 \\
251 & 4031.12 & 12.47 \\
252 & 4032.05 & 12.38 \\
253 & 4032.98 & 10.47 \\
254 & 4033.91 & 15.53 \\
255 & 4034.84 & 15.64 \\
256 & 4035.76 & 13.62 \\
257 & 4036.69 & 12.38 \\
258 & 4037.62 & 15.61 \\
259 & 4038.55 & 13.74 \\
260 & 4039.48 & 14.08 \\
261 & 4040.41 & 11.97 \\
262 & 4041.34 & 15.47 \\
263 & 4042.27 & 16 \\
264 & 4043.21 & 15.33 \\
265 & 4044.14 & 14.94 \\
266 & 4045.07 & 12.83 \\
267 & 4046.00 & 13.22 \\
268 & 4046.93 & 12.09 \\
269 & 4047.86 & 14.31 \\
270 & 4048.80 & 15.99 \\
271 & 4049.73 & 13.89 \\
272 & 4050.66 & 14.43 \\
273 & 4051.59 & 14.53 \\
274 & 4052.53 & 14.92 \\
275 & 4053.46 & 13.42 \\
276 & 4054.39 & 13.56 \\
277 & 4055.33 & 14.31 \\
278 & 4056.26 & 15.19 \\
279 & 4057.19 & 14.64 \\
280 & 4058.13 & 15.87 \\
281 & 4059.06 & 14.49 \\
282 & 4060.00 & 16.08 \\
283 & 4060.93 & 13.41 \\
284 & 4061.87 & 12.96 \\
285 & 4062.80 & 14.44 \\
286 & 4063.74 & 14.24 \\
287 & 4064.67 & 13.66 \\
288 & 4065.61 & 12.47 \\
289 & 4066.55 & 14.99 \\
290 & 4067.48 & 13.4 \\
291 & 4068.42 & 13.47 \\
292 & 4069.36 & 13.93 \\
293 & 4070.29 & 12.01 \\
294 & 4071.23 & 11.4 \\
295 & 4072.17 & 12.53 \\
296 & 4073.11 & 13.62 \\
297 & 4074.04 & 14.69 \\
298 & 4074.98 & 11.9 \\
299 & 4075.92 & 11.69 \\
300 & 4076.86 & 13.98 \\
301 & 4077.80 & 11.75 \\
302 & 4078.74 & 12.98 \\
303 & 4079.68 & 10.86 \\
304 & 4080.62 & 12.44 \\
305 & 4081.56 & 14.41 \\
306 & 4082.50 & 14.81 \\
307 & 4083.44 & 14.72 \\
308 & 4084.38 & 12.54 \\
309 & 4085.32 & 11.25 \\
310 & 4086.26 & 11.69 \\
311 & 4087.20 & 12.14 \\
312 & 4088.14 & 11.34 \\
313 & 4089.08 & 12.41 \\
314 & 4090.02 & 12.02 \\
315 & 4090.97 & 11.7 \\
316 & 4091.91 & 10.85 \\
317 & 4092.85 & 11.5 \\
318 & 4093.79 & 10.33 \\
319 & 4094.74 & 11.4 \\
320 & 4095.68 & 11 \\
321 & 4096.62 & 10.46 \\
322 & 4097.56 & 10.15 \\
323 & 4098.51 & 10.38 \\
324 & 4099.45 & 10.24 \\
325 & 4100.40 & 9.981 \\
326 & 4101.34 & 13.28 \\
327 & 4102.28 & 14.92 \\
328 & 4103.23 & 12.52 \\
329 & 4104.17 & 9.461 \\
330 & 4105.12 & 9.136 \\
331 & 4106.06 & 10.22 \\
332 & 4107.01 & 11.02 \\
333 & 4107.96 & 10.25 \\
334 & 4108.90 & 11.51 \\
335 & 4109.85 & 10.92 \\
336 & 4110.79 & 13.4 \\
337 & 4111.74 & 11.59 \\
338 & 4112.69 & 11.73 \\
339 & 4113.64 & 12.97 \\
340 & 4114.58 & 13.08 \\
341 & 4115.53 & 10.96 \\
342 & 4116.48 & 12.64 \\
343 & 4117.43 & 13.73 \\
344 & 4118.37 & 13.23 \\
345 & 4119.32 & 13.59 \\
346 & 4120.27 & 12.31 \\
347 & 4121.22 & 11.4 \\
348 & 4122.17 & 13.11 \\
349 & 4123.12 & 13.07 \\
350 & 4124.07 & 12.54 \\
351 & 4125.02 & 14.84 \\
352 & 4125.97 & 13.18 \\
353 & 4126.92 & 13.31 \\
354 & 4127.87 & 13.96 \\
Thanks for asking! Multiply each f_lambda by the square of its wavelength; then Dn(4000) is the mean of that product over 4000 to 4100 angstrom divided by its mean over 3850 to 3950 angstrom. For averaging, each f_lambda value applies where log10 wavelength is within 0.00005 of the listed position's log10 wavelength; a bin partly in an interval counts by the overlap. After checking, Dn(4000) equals 1.3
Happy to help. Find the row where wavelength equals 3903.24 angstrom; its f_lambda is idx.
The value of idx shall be 11.78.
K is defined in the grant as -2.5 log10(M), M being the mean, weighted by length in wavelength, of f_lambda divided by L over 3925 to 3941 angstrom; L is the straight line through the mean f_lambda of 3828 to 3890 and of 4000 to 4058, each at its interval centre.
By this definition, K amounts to 0.202 mag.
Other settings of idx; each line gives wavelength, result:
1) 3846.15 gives 12.51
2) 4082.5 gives 14.81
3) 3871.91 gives 12.04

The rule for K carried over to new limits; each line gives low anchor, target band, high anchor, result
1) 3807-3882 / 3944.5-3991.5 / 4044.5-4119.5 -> 0.06 mag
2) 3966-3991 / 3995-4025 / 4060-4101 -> -0.20 mag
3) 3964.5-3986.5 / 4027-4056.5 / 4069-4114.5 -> -0.24 mag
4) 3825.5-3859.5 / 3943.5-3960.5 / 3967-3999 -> -0.11 mag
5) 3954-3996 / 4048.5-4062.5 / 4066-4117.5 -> -0.23 mag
